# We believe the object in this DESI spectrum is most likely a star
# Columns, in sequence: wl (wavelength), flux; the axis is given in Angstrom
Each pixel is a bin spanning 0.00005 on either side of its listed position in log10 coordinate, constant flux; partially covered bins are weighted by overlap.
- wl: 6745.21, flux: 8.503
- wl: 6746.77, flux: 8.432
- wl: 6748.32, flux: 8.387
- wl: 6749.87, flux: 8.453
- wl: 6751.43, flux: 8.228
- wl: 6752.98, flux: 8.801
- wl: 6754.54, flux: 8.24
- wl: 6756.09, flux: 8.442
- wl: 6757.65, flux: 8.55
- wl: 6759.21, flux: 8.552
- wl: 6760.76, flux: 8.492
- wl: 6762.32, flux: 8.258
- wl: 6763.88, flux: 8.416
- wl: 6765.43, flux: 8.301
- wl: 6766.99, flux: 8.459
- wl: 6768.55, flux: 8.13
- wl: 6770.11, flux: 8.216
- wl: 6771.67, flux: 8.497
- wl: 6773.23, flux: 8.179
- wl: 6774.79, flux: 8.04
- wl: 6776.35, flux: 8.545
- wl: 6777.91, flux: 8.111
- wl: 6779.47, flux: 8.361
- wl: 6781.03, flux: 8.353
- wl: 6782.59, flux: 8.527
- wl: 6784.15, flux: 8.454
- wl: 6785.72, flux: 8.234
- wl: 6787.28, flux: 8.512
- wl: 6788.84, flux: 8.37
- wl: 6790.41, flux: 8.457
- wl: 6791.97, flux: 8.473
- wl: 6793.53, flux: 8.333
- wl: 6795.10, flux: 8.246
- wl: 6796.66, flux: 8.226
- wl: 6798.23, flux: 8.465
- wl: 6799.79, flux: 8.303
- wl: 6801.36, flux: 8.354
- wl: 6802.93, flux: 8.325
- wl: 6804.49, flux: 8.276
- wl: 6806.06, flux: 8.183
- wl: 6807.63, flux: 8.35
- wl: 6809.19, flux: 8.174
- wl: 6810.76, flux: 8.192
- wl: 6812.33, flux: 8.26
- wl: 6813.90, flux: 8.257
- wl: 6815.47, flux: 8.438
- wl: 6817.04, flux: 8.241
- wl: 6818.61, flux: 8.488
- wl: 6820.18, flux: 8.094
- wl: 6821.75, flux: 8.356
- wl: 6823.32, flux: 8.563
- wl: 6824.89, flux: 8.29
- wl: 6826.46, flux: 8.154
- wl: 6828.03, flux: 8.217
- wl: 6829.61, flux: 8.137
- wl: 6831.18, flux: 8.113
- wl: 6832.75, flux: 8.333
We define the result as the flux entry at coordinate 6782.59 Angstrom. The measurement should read 8.527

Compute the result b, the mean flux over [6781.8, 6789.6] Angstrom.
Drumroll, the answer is 8.42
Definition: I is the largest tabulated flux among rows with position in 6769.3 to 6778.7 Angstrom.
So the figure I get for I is 8.545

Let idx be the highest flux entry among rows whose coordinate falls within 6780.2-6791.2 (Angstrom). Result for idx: 8.527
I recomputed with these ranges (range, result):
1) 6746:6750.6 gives 8.453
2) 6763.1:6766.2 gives 8.416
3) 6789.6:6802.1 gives 8.473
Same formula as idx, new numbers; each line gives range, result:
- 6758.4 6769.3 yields 8.552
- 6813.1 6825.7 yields 8.563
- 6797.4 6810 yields 8.465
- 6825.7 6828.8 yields 8.217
